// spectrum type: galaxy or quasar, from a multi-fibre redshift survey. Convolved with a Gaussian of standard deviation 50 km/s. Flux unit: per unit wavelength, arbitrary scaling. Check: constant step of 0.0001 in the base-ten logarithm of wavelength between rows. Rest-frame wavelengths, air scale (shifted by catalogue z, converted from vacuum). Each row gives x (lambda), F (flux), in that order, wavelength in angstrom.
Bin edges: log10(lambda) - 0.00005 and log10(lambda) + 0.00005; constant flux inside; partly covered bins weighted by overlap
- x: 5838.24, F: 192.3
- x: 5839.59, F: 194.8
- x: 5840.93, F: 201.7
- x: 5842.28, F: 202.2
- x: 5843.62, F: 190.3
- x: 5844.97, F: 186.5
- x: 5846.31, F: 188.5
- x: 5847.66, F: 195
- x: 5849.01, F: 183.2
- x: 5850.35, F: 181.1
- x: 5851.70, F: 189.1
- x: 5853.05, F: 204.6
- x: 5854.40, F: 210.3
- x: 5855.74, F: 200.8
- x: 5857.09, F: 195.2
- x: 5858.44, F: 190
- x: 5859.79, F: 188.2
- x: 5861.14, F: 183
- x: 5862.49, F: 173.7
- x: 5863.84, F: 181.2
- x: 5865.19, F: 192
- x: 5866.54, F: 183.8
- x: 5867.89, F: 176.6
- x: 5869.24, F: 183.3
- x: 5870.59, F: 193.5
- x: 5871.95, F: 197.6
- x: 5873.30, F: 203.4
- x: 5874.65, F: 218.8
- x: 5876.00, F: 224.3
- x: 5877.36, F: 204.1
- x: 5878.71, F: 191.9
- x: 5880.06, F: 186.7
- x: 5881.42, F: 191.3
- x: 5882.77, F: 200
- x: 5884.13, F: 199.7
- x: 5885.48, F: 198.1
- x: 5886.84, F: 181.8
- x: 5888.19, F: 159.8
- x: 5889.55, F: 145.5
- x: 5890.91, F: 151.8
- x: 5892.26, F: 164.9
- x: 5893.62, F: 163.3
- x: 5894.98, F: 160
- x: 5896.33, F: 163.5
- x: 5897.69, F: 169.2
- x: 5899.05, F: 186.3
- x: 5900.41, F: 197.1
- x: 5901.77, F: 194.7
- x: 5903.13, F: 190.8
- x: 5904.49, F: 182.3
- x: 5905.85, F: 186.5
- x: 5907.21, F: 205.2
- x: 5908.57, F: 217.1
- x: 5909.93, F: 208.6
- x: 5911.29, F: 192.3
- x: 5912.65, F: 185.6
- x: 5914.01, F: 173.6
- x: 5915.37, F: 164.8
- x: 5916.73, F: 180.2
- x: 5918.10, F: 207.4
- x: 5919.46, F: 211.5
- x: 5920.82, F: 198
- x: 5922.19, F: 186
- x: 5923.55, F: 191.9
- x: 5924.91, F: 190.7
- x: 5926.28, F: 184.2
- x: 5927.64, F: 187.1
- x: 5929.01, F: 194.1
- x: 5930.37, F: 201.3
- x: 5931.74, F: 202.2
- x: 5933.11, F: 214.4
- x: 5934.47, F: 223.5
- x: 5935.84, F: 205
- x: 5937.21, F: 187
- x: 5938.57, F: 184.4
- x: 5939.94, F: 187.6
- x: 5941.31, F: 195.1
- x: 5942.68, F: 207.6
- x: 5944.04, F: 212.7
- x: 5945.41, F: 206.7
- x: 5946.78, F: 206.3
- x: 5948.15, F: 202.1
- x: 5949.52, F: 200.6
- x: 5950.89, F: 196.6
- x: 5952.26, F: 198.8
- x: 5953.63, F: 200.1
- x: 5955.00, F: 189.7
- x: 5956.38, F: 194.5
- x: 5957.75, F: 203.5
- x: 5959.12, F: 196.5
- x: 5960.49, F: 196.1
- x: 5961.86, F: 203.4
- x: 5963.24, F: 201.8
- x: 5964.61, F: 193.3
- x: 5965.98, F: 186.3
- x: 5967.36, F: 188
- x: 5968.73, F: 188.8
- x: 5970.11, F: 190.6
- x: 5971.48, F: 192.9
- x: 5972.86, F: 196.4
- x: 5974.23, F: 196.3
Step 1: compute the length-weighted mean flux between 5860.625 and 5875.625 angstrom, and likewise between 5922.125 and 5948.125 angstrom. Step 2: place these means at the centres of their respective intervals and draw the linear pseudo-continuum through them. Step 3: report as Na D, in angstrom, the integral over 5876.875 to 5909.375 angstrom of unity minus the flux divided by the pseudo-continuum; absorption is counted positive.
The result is 1.8 angstrom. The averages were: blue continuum 191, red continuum 199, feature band 183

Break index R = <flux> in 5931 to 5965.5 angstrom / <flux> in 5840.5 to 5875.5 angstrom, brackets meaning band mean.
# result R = 1.0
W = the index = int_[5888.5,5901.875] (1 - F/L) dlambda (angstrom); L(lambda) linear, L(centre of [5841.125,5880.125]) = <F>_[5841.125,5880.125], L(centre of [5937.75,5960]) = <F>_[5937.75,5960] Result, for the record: 1.9 angstrom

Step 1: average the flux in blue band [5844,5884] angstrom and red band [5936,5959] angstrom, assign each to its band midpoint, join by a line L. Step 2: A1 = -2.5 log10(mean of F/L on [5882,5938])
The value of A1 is 0.05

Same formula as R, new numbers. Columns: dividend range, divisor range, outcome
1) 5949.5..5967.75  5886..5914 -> 1.09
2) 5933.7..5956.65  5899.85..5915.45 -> 1.04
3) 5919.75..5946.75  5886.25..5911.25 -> 1.10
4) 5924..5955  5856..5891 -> 1.05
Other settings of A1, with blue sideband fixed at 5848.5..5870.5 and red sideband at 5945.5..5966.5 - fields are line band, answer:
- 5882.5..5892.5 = 0.10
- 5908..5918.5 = 0.02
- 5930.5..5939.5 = -0.03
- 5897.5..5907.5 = 0.02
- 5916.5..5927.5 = 0.01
